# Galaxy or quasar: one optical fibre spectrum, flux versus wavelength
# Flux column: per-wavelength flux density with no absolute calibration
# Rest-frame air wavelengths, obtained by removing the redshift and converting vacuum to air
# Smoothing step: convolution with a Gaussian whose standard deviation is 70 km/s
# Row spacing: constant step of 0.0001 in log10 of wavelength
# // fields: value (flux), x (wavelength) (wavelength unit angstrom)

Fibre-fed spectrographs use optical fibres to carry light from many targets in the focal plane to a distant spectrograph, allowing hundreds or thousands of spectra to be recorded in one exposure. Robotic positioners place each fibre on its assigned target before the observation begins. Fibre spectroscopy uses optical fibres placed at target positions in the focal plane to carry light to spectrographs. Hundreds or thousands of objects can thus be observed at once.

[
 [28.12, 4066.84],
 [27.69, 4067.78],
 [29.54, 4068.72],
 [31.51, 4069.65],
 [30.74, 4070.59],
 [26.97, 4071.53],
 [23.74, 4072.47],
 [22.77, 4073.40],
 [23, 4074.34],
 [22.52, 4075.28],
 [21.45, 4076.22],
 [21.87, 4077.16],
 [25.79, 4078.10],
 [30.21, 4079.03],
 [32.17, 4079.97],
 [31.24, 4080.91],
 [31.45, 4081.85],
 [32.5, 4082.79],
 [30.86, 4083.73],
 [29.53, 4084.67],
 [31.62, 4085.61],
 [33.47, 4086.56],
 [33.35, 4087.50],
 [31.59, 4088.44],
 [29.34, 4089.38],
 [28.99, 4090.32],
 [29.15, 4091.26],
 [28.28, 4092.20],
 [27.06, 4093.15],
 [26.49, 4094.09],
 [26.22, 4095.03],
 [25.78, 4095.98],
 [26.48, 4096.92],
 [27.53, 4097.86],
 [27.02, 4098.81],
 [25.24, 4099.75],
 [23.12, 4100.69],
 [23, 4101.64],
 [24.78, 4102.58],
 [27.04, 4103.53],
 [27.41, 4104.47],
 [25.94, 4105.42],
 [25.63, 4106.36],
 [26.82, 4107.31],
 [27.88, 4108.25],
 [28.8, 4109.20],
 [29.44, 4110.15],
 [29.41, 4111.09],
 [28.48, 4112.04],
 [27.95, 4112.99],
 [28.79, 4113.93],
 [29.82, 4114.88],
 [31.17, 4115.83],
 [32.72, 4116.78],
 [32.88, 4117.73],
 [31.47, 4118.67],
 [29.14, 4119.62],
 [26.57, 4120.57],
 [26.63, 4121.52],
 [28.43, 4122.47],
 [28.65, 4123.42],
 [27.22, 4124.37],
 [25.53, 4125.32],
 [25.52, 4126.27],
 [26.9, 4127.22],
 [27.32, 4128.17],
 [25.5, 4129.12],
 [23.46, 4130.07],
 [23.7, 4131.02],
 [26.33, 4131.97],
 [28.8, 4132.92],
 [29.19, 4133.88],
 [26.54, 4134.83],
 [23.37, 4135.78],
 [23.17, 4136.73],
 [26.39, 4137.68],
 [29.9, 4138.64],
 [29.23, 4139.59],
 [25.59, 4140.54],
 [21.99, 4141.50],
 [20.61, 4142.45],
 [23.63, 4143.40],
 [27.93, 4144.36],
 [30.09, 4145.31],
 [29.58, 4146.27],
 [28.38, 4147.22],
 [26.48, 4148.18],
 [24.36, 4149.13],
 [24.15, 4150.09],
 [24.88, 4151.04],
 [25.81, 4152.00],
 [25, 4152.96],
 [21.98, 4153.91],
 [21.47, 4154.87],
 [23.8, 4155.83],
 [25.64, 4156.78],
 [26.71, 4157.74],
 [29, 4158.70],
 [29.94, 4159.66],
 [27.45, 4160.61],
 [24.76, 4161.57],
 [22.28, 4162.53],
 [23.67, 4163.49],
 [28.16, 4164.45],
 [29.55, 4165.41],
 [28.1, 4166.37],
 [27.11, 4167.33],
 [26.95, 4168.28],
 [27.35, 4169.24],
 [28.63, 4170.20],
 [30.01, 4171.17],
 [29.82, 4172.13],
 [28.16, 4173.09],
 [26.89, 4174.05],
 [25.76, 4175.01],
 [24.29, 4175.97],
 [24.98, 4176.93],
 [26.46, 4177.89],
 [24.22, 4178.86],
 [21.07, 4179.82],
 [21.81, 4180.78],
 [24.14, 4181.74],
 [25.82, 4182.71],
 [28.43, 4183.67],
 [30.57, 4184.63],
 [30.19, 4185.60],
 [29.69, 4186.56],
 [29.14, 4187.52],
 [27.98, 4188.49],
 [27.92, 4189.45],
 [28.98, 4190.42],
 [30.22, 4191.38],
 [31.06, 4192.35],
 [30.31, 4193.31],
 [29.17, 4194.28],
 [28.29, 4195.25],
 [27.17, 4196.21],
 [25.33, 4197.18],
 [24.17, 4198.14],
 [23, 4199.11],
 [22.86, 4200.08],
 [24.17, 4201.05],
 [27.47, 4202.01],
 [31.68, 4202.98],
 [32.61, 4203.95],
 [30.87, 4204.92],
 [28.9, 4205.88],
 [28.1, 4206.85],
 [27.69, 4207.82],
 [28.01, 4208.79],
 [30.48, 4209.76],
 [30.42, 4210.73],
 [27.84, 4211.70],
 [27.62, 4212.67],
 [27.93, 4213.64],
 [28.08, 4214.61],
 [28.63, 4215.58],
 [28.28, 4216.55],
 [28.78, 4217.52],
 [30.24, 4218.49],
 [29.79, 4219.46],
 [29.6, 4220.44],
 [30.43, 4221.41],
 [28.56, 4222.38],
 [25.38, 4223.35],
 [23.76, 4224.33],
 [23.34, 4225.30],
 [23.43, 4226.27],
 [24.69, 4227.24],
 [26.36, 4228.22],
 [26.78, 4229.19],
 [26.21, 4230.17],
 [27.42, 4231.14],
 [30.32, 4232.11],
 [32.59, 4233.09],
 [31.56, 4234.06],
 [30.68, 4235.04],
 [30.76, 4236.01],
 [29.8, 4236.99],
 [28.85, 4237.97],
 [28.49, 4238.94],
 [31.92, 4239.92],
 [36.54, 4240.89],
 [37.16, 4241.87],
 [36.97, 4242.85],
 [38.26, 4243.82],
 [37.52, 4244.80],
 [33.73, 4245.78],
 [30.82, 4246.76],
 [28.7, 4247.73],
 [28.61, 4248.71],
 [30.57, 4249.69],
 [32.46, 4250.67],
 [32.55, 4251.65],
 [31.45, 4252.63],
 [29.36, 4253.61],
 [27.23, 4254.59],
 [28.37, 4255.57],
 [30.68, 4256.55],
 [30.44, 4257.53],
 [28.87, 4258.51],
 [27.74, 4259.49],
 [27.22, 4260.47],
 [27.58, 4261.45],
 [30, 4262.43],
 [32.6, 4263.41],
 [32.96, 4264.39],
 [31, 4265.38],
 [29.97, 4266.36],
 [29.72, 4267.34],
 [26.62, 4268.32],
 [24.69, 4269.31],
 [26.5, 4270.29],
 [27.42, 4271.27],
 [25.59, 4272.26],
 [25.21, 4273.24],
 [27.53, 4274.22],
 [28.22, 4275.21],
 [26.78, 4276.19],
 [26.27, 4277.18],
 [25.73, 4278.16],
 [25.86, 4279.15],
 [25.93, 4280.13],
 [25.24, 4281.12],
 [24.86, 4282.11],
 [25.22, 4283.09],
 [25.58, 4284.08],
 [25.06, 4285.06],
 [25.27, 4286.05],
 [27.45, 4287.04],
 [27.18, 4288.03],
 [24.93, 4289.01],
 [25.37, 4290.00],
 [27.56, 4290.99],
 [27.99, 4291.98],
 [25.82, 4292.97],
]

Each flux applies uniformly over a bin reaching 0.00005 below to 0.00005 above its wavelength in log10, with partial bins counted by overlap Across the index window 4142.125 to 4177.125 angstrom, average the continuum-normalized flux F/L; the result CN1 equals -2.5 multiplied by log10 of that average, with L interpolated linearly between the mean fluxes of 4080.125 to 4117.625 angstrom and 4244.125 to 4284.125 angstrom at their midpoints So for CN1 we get 0.09 mag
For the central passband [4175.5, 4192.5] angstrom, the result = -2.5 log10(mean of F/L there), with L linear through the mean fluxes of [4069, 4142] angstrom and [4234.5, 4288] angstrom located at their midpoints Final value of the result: 0.06 mag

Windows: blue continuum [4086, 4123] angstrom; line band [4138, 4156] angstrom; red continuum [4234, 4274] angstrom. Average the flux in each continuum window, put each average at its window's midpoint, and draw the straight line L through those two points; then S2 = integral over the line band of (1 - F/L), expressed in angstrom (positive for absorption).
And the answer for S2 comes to 2.0 angstrom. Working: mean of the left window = 28.2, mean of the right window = 30.4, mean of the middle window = 25.5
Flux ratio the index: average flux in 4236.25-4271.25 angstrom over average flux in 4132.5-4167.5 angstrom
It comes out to 1.18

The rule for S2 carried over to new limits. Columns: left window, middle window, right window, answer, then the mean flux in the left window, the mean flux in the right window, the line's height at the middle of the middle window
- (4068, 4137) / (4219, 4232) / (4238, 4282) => 1.1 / 27.7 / 29.6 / 29.2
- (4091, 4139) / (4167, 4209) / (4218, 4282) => 1.2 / 27.2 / 29.2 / 28.3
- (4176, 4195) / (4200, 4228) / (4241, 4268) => 1.0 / 27.4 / 31.2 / 29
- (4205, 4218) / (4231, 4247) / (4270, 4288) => -3.0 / 28.6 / 26.1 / 27.6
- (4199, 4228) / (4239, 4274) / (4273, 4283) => -4.9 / 27.8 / 26.2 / 26.7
